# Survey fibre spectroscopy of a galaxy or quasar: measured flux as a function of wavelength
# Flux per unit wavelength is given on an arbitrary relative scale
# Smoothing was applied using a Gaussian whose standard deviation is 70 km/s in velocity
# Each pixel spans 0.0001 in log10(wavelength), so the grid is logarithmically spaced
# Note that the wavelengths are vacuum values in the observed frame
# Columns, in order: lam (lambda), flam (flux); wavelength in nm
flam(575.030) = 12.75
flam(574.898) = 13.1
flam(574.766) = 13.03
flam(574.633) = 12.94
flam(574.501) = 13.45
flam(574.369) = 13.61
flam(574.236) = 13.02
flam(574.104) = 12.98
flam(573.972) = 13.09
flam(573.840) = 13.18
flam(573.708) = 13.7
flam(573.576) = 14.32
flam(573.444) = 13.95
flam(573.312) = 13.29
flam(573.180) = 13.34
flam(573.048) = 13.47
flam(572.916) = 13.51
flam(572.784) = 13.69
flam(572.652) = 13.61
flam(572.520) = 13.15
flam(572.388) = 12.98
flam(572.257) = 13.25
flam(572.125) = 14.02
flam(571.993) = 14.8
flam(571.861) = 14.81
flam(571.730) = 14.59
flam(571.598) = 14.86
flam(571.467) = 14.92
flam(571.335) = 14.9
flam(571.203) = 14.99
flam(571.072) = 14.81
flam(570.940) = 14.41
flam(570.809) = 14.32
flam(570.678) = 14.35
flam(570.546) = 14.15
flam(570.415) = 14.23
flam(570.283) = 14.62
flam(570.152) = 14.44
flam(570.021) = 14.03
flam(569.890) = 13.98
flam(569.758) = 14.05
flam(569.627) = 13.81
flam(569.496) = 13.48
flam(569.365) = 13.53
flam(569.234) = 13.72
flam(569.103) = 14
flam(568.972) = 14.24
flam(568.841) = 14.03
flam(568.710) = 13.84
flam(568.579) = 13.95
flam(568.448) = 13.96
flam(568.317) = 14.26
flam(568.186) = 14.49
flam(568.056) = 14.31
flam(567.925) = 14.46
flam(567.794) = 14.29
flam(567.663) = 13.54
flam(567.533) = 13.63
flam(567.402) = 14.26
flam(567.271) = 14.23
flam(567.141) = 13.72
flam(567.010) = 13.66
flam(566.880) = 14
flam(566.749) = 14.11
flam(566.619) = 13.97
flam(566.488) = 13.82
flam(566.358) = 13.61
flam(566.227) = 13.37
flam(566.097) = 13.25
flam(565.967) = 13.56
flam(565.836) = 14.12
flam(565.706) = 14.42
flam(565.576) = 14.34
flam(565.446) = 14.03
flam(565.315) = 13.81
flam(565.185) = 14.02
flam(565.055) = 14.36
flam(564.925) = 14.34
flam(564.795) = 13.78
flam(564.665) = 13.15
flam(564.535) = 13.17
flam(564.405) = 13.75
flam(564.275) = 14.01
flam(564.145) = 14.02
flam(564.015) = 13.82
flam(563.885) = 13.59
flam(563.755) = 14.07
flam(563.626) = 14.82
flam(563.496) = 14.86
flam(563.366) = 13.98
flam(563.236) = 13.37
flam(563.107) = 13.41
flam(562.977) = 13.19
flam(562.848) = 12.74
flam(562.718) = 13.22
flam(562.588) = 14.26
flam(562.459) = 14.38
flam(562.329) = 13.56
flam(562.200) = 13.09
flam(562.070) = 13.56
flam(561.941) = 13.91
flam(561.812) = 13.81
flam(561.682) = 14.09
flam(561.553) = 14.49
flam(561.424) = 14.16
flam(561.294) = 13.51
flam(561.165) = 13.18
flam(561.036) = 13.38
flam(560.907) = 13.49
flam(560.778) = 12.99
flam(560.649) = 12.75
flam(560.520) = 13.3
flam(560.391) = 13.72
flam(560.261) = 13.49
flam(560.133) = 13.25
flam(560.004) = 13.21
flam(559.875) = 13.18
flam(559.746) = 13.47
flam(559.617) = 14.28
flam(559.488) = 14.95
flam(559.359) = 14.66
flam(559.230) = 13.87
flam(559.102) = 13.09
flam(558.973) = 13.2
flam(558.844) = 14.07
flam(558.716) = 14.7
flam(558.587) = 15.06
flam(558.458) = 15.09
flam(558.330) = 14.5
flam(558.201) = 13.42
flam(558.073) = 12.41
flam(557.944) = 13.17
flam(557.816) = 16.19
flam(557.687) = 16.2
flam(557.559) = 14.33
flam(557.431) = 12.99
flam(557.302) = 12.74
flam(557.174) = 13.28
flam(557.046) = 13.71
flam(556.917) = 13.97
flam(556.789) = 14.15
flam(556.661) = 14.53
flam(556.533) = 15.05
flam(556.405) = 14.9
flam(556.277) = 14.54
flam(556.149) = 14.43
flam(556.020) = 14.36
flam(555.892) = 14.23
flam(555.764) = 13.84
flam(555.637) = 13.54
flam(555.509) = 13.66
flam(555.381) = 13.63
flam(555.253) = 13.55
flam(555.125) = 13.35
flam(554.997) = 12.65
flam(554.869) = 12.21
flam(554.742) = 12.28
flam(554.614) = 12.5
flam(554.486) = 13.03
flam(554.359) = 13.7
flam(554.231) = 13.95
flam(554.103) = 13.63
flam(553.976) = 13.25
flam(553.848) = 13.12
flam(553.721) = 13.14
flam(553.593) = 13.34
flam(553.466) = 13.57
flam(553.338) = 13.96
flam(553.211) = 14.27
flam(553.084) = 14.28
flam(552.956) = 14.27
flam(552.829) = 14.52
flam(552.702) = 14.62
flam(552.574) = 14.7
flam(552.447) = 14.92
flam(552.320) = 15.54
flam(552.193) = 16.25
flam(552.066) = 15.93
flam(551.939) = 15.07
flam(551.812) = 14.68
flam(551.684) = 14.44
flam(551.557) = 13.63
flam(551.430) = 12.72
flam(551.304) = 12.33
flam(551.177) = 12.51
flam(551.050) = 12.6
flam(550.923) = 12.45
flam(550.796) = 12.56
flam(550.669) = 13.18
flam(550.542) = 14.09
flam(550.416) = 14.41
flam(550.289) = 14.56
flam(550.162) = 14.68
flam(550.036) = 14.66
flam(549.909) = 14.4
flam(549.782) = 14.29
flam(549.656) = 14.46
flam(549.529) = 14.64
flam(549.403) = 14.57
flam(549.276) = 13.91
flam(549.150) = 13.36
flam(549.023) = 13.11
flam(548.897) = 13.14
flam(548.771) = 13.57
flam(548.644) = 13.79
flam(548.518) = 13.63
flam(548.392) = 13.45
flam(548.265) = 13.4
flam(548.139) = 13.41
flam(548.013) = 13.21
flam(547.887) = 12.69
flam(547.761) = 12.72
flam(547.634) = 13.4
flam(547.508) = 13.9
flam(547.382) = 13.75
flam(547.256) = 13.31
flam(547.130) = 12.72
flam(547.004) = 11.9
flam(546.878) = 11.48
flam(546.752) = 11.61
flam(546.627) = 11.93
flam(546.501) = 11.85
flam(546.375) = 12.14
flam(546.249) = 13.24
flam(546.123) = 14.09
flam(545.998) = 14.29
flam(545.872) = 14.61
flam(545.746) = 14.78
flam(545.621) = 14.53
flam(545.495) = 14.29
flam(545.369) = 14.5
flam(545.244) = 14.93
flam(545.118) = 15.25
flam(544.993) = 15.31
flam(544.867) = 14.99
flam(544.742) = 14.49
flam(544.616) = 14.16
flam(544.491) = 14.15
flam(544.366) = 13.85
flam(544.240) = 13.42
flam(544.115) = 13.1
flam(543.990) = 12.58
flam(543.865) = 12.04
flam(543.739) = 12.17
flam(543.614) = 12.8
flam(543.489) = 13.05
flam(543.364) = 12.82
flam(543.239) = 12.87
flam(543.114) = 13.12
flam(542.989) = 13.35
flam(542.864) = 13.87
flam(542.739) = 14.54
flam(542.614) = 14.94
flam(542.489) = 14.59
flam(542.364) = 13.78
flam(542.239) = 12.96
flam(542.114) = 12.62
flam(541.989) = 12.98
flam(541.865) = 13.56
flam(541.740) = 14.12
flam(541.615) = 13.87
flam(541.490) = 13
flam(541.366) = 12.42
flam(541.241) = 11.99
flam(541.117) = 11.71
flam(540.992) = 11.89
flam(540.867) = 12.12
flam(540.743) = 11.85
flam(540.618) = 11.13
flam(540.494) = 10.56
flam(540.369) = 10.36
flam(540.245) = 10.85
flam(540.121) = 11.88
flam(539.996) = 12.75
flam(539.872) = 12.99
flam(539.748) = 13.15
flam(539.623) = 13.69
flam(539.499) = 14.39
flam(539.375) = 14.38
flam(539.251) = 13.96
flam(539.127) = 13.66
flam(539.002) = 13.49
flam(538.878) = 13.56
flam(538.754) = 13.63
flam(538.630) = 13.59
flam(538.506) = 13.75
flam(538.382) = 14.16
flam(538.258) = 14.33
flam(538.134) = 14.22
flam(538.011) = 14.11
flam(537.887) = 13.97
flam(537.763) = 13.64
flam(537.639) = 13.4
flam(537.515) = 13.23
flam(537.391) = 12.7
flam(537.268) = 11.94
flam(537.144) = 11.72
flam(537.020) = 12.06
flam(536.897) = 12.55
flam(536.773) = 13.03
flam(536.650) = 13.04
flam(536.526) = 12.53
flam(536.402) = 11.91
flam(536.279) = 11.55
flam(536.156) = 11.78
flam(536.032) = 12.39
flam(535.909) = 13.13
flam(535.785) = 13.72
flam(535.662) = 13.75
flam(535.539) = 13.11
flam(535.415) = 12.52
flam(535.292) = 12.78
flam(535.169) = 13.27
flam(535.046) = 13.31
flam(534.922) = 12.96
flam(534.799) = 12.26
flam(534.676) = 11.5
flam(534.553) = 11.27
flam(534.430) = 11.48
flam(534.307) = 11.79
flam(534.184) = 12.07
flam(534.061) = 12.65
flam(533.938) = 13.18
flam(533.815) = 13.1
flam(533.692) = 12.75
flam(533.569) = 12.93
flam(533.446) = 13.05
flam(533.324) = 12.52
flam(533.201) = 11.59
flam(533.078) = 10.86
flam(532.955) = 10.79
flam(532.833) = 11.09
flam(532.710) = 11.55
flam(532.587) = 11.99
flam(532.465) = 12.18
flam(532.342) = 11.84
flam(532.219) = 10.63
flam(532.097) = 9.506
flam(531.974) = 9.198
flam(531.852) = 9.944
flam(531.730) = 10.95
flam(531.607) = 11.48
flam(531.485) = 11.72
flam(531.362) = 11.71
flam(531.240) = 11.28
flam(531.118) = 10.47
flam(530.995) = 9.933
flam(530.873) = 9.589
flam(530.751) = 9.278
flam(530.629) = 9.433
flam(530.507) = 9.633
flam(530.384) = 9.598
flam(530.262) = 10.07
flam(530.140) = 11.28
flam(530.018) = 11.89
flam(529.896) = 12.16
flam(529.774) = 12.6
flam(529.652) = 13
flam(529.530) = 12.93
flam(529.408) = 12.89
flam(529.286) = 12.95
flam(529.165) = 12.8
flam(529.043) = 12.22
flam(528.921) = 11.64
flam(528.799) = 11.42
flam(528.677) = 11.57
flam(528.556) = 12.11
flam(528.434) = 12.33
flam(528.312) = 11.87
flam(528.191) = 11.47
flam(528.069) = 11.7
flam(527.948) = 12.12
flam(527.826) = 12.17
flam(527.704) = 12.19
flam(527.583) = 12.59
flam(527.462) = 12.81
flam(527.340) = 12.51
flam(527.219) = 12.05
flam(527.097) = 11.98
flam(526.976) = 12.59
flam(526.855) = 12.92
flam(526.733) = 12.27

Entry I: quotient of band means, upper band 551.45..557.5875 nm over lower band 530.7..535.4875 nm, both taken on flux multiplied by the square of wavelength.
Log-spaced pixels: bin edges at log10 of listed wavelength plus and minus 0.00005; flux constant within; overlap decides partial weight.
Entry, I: 1.30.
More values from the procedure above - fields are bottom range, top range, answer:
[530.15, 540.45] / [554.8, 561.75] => 1.23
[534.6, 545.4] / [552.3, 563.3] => 1.12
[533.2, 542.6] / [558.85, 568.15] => 1.18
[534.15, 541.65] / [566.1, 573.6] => 1.23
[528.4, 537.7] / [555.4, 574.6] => 1.32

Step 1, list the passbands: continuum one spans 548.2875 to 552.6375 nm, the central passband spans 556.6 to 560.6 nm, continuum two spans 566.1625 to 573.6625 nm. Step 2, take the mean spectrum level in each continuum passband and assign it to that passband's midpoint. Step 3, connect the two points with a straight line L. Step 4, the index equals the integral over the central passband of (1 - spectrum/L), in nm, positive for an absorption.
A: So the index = 0.02 nm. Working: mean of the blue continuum 14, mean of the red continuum 14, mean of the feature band 13.9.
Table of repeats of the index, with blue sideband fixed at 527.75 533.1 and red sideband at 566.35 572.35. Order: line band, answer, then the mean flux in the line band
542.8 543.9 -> -0.059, 12.9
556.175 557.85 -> -0.134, 14.3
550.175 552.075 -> -0.120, 13.6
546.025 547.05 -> 0.011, 12.4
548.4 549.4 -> -0.071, 13.6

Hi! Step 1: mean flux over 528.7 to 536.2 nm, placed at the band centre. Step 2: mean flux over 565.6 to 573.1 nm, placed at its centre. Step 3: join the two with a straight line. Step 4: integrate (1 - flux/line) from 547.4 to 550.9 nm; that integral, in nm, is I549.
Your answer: -0.26 nm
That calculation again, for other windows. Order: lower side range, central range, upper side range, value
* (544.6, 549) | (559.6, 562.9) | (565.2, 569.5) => 0.07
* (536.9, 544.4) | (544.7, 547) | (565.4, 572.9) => -0.09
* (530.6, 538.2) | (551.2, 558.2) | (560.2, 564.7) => -0.38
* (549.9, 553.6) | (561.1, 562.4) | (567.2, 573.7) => 0.03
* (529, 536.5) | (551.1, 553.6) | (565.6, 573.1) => -0.25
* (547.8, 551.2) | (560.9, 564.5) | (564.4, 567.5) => 0.01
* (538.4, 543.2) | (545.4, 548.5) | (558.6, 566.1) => 0.01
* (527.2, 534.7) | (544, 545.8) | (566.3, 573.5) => -0.27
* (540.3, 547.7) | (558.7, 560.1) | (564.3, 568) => -0.02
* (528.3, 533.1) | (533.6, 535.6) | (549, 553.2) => -0.12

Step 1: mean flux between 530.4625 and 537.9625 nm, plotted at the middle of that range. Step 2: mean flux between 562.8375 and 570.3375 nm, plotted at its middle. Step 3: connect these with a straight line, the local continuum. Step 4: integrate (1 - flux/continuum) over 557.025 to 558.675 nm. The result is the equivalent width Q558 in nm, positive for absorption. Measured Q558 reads -0.088 nm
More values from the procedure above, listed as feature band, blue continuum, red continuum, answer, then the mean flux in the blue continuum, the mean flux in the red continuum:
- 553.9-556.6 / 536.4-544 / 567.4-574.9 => -0.035 nm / 13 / 13.9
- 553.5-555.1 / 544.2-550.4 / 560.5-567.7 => 0.077 nm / 13.7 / 13.8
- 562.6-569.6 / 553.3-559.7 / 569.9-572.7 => 0.125 nm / 13.8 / 14.3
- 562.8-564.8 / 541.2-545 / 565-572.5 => 0.033 nm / 13.4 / 14.1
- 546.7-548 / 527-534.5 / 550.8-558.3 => 0.040 nm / 11.6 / 13.9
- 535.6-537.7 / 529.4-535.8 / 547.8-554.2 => -0.080 nm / 11.7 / 13.9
